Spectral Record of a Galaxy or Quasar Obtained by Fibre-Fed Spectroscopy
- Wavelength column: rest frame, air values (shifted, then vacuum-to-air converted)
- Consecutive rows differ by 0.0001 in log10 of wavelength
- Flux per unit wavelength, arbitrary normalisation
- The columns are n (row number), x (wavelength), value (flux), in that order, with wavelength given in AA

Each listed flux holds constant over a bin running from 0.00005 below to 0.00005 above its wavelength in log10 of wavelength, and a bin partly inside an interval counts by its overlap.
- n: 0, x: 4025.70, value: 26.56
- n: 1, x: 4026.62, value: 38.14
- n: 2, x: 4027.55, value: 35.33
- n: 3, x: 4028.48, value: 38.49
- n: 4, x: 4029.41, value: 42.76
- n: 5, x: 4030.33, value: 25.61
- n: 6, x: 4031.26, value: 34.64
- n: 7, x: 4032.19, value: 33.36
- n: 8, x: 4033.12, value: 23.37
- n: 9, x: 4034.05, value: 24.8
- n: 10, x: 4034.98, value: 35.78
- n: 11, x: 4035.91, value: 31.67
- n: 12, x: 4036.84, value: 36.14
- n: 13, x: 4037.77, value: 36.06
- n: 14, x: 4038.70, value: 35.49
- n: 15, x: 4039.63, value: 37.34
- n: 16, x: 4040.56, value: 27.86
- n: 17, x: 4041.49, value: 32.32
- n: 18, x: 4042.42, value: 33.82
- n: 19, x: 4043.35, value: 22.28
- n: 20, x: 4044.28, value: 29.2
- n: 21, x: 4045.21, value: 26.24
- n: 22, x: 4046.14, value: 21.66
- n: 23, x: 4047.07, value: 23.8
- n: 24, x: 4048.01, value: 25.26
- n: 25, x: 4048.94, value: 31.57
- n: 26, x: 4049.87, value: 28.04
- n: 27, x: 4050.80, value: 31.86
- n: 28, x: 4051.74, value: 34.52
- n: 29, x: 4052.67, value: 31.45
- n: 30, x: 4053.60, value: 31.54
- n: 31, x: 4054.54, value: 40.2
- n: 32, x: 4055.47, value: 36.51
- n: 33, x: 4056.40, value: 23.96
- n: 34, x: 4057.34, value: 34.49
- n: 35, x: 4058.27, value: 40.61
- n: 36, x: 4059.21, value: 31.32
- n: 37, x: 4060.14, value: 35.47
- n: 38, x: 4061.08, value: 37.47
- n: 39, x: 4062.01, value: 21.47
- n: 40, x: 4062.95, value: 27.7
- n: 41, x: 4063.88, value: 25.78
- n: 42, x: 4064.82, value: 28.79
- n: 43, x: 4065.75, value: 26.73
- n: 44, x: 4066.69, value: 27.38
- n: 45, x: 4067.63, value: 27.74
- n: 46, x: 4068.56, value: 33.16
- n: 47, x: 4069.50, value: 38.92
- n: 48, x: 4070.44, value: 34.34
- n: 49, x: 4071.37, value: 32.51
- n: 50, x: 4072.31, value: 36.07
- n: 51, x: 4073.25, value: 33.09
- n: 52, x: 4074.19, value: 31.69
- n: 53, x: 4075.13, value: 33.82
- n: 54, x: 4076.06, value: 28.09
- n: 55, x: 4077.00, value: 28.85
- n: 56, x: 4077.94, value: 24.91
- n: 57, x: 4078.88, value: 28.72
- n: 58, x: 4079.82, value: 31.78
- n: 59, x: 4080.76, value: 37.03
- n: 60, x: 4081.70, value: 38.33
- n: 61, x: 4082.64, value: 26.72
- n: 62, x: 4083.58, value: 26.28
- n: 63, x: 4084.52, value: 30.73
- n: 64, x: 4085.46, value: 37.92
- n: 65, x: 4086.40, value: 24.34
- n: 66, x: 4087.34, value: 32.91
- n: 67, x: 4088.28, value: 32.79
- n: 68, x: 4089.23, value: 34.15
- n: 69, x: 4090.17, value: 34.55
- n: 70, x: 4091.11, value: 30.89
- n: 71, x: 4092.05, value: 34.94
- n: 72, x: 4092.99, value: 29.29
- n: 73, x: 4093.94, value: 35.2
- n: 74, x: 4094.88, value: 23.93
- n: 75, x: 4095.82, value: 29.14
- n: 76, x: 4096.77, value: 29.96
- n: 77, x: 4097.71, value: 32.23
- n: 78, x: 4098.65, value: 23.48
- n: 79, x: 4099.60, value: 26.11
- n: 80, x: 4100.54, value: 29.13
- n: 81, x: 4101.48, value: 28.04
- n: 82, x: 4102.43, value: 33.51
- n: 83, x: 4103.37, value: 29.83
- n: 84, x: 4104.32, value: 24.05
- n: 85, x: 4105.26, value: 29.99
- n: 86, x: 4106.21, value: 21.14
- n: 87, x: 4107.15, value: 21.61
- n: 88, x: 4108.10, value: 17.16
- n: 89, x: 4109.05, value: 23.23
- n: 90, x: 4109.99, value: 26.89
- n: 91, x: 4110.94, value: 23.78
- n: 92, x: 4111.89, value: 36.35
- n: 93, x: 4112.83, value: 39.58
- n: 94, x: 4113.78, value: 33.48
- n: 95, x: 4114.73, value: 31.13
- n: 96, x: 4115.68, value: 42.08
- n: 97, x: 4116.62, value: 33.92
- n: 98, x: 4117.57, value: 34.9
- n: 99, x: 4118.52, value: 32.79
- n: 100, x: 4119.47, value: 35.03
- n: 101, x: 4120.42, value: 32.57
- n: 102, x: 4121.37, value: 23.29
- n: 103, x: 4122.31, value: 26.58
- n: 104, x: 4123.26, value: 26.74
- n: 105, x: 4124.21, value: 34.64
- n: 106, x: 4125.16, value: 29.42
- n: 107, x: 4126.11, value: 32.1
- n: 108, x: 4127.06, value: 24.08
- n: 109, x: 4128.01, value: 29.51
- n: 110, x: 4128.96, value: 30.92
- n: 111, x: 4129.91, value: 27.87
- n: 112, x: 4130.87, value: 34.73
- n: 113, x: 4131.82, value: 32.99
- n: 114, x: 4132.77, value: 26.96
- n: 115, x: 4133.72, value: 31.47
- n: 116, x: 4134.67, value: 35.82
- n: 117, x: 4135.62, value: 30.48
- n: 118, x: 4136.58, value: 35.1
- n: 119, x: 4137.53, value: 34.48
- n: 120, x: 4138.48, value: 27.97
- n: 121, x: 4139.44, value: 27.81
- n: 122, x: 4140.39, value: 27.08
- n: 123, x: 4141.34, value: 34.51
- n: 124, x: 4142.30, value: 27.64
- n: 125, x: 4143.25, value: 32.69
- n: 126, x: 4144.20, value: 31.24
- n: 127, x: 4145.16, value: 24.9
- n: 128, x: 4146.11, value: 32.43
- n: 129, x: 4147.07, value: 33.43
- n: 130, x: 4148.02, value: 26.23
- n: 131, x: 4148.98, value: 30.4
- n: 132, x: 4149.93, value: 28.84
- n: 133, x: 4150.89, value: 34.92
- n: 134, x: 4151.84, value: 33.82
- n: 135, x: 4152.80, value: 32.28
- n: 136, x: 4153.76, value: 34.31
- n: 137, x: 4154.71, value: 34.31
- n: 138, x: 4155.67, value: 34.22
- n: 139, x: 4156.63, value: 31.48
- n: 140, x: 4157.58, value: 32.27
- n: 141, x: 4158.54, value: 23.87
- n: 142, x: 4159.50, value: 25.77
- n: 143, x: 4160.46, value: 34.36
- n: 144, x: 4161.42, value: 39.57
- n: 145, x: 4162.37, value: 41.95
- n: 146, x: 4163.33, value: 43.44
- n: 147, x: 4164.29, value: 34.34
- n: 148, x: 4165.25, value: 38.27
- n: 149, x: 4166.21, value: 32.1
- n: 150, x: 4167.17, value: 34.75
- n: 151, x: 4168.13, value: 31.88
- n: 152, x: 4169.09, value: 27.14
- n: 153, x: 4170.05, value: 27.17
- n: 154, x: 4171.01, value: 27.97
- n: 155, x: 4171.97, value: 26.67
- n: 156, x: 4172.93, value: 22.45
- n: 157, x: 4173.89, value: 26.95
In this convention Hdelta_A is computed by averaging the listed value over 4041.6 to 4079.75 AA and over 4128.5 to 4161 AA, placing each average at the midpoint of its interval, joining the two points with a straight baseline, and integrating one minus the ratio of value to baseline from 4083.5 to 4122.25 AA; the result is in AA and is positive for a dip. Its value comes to 1.0 AA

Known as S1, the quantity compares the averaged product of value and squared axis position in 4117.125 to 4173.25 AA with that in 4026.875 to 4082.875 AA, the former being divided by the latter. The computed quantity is 1.04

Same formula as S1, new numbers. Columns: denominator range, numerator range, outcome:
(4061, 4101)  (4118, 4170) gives 1.06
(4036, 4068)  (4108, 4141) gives 1.04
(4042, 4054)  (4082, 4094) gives 1.13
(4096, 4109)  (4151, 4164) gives 1.32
